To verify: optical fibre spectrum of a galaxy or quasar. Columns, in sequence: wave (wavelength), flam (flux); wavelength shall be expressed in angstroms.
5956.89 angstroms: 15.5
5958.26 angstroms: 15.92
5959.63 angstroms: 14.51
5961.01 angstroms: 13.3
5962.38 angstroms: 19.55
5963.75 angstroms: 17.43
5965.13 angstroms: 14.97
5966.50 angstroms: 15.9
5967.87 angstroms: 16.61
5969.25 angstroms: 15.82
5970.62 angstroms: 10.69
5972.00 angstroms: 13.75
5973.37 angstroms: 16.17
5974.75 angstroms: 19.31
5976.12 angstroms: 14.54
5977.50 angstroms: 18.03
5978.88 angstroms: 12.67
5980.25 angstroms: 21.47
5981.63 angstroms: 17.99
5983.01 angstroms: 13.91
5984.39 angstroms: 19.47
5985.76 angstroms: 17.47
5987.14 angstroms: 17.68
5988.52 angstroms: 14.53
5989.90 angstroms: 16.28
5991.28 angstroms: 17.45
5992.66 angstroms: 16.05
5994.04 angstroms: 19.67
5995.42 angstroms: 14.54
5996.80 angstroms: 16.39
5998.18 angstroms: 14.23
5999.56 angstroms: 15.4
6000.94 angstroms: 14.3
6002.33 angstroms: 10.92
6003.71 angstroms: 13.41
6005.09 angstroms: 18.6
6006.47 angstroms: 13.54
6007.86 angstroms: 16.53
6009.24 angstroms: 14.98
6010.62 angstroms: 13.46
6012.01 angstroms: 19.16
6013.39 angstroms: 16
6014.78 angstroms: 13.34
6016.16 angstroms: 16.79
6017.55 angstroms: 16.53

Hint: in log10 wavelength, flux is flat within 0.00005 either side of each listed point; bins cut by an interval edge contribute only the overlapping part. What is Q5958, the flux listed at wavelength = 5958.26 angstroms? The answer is 15.92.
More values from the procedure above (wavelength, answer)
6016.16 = 16.79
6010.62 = 13.46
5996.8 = 16.39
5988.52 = 14.53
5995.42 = 14.54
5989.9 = 16.28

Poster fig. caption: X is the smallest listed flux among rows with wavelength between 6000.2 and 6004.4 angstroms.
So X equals 10.92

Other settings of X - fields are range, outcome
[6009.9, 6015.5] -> 13.34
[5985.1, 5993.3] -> 14.53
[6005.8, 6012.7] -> 13.46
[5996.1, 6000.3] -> 14.23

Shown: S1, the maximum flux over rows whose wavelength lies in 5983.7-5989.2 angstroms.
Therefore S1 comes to 19.47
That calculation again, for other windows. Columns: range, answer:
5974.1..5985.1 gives 21.47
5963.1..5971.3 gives 17.43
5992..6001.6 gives 19.67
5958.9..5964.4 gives 19.55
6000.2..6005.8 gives 18.6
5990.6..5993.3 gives 17.45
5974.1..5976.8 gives 19.31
